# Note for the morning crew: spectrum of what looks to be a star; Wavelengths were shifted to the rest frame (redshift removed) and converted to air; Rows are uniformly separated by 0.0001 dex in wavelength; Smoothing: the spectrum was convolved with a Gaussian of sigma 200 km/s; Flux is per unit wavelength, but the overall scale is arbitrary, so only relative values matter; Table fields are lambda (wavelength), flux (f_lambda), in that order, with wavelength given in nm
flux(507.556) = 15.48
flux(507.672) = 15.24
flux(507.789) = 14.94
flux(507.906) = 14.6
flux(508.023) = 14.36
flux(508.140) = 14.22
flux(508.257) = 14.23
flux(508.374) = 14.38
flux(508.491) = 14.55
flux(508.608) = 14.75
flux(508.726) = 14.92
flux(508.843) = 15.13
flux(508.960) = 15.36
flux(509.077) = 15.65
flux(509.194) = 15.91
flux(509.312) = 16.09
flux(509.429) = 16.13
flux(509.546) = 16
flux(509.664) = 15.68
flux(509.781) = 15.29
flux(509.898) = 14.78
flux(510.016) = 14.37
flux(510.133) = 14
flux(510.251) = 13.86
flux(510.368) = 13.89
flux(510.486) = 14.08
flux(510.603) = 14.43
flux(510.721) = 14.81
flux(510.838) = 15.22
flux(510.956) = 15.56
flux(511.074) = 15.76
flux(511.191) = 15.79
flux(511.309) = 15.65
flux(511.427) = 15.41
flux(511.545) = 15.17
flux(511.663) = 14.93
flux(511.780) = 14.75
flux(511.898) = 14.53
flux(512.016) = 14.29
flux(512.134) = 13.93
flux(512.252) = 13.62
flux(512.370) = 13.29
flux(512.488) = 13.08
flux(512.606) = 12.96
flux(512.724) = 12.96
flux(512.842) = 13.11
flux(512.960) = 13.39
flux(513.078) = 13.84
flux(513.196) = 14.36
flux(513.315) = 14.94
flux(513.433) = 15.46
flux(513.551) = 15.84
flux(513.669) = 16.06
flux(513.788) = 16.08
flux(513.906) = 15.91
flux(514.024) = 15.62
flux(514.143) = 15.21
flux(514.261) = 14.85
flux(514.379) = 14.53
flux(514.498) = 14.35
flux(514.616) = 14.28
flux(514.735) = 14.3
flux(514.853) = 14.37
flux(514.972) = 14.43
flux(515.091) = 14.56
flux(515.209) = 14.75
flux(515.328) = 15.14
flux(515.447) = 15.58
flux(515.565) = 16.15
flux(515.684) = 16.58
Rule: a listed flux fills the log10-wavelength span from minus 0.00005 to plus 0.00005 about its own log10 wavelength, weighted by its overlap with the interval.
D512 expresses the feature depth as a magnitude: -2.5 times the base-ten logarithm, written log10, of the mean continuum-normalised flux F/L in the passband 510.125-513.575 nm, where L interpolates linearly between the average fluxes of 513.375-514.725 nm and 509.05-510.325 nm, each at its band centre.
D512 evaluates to 0.06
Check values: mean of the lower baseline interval 15.2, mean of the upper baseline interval 15.3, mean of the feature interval 14.4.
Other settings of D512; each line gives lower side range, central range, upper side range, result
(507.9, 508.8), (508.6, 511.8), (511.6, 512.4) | -0.056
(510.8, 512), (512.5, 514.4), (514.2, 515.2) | 0.007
